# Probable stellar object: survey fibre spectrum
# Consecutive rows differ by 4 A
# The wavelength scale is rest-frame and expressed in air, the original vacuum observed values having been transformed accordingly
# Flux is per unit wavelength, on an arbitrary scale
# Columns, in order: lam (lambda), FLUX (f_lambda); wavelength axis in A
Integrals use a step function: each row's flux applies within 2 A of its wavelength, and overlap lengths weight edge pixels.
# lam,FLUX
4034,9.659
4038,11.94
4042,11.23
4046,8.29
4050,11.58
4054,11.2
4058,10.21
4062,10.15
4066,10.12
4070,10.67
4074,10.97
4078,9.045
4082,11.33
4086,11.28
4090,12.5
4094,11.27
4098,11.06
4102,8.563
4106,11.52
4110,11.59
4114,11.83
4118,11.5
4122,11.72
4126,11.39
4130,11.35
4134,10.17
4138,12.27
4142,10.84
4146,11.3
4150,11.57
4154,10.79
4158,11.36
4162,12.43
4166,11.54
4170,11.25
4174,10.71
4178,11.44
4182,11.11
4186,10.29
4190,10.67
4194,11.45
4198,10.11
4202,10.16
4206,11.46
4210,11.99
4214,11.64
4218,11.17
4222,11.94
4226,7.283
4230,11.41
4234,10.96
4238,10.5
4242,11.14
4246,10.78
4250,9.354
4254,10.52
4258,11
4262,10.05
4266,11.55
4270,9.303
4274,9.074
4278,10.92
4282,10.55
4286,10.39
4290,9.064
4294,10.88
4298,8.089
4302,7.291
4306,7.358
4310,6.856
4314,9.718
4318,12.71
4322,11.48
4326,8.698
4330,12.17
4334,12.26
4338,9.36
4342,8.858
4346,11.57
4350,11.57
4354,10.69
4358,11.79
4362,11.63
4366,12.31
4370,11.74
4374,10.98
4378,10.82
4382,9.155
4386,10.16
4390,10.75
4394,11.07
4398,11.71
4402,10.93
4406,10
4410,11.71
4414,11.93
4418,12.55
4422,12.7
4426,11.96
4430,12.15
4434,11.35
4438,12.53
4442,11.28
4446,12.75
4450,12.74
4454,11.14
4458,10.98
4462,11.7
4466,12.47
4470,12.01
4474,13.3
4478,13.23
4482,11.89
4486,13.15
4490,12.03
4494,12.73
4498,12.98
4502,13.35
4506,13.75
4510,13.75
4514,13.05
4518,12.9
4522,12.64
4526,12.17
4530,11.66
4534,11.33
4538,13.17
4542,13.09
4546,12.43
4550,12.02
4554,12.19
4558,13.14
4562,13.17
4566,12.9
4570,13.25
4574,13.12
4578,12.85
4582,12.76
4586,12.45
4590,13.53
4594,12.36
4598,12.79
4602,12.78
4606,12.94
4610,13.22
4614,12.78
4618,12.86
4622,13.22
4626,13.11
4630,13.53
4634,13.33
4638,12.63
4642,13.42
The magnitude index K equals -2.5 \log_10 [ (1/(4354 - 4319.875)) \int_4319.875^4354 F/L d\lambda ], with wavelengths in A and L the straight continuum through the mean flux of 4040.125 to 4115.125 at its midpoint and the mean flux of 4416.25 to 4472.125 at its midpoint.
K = 0.09 mag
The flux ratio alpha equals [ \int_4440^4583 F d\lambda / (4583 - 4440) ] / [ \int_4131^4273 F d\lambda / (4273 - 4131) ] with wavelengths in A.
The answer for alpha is 1.2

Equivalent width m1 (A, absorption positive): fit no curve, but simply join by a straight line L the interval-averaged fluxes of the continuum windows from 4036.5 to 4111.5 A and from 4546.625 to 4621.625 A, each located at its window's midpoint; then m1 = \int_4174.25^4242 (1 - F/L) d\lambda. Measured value 2.7 A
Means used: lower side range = 10.8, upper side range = 12.8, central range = 10.9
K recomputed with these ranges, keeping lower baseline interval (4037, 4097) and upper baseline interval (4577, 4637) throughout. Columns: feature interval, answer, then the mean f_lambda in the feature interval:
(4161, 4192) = 0.007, 11.1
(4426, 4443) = 0.035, 11.9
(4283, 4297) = 0.168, 10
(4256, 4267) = 0.074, 10.8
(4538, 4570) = -0.002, 12.8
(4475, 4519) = -0.040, 13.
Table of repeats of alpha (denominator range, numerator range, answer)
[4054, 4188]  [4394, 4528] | 1.11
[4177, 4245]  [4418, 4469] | 1.11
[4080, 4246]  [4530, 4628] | 1.15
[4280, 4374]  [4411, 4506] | 1.19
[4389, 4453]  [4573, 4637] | 1.10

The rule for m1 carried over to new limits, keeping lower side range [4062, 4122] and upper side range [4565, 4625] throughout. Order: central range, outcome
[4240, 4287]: 5.0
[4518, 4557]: 1.1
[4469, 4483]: -0.3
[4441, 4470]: 1.1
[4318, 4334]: 0.9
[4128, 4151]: -0.2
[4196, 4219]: 0.6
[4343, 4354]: 0.7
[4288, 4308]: 5.5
